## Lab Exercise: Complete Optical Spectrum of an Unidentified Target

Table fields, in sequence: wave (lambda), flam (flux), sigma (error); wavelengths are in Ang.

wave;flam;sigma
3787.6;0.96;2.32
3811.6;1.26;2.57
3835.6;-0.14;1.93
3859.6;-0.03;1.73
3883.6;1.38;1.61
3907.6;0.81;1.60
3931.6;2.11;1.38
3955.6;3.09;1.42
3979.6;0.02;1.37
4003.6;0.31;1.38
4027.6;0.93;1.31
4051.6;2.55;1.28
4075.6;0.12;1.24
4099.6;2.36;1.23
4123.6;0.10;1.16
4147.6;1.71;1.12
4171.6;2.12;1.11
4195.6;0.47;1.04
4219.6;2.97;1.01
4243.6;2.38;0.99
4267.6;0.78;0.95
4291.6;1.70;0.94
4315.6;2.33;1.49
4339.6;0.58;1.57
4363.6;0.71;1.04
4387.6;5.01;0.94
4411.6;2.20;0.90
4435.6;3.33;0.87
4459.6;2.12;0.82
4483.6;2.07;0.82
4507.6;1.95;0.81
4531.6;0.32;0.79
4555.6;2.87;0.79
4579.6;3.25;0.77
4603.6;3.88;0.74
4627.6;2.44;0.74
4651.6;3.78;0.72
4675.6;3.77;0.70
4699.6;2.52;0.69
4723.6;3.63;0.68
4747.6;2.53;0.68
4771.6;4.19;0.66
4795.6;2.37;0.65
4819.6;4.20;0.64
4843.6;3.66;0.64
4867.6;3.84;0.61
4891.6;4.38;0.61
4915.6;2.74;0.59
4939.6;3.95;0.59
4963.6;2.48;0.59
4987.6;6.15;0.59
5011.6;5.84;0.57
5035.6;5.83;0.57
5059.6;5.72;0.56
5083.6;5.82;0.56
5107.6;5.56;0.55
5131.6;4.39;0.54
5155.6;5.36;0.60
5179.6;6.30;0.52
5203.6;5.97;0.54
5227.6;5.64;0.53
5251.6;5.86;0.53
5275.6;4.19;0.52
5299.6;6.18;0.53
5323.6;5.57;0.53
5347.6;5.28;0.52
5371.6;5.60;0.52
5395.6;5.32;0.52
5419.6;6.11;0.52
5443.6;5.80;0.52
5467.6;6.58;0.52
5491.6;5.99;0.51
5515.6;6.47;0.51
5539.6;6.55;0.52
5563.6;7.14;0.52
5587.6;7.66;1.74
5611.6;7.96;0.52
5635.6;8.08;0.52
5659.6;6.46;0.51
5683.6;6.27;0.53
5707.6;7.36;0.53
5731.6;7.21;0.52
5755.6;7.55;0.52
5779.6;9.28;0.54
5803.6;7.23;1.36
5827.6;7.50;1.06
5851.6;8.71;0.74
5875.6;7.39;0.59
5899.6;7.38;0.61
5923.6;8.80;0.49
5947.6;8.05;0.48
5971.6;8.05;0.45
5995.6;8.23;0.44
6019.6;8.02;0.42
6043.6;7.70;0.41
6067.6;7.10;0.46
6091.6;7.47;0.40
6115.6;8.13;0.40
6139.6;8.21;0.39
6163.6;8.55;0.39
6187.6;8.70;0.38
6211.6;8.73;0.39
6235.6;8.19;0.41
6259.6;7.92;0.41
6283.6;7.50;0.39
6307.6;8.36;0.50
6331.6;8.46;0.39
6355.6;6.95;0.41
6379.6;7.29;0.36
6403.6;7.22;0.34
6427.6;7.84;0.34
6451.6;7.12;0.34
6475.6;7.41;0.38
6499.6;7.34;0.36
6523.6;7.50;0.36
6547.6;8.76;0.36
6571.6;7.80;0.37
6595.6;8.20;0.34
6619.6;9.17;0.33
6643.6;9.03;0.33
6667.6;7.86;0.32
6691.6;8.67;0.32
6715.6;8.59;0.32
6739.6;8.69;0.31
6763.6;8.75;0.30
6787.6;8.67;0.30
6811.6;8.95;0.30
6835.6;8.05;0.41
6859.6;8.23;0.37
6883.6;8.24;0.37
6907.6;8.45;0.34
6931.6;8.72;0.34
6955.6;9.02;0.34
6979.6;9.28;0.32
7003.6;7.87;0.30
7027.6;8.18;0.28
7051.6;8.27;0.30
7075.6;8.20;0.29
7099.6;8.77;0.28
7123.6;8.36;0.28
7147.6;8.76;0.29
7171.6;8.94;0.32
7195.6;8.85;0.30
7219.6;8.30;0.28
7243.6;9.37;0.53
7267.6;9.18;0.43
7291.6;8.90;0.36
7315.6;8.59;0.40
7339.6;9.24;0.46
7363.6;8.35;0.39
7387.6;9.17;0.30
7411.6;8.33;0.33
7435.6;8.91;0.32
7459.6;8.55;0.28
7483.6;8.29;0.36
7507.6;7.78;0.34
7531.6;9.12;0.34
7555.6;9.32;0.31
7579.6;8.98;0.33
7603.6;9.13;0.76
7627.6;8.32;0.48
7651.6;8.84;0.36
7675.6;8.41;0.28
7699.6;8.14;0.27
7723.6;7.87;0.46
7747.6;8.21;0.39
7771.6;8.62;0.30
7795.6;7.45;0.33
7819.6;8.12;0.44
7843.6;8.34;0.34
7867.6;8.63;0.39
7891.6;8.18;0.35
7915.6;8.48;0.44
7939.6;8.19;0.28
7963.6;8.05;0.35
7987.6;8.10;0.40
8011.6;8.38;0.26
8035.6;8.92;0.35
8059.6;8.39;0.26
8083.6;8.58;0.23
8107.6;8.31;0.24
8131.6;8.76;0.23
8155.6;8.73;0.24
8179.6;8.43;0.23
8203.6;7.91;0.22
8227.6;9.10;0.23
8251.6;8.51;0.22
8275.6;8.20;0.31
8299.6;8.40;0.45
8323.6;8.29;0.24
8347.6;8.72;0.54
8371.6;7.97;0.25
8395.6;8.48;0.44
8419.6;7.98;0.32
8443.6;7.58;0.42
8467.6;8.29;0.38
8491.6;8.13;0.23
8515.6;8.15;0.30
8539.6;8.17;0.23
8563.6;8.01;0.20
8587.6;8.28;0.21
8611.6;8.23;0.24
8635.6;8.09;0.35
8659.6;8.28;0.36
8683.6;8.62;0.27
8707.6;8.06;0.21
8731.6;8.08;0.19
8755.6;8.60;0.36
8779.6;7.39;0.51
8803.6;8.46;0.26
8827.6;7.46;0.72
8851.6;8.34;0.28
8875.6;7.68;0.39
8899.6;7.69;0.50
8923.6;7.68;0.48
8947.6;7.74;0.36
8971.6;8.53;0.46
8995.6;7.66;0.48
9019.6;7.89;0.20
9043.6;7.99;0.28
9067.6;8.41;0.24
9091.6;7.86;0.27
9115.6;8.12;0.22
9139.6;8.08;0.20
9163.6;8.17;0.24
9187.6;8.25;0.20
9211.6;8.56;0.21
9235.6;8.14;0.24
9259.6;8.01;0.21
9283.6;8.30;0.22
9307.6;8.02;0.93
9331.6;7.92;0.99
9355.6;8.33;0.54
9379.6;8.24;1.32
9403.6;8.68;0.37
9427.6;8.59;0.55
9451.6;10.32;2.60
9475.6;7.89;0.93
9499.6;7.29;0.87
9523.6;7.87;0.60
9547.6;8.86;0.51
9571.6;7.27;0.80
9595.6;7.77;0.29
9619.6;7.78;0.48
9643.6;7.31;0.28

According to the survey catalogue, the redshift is 0.25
